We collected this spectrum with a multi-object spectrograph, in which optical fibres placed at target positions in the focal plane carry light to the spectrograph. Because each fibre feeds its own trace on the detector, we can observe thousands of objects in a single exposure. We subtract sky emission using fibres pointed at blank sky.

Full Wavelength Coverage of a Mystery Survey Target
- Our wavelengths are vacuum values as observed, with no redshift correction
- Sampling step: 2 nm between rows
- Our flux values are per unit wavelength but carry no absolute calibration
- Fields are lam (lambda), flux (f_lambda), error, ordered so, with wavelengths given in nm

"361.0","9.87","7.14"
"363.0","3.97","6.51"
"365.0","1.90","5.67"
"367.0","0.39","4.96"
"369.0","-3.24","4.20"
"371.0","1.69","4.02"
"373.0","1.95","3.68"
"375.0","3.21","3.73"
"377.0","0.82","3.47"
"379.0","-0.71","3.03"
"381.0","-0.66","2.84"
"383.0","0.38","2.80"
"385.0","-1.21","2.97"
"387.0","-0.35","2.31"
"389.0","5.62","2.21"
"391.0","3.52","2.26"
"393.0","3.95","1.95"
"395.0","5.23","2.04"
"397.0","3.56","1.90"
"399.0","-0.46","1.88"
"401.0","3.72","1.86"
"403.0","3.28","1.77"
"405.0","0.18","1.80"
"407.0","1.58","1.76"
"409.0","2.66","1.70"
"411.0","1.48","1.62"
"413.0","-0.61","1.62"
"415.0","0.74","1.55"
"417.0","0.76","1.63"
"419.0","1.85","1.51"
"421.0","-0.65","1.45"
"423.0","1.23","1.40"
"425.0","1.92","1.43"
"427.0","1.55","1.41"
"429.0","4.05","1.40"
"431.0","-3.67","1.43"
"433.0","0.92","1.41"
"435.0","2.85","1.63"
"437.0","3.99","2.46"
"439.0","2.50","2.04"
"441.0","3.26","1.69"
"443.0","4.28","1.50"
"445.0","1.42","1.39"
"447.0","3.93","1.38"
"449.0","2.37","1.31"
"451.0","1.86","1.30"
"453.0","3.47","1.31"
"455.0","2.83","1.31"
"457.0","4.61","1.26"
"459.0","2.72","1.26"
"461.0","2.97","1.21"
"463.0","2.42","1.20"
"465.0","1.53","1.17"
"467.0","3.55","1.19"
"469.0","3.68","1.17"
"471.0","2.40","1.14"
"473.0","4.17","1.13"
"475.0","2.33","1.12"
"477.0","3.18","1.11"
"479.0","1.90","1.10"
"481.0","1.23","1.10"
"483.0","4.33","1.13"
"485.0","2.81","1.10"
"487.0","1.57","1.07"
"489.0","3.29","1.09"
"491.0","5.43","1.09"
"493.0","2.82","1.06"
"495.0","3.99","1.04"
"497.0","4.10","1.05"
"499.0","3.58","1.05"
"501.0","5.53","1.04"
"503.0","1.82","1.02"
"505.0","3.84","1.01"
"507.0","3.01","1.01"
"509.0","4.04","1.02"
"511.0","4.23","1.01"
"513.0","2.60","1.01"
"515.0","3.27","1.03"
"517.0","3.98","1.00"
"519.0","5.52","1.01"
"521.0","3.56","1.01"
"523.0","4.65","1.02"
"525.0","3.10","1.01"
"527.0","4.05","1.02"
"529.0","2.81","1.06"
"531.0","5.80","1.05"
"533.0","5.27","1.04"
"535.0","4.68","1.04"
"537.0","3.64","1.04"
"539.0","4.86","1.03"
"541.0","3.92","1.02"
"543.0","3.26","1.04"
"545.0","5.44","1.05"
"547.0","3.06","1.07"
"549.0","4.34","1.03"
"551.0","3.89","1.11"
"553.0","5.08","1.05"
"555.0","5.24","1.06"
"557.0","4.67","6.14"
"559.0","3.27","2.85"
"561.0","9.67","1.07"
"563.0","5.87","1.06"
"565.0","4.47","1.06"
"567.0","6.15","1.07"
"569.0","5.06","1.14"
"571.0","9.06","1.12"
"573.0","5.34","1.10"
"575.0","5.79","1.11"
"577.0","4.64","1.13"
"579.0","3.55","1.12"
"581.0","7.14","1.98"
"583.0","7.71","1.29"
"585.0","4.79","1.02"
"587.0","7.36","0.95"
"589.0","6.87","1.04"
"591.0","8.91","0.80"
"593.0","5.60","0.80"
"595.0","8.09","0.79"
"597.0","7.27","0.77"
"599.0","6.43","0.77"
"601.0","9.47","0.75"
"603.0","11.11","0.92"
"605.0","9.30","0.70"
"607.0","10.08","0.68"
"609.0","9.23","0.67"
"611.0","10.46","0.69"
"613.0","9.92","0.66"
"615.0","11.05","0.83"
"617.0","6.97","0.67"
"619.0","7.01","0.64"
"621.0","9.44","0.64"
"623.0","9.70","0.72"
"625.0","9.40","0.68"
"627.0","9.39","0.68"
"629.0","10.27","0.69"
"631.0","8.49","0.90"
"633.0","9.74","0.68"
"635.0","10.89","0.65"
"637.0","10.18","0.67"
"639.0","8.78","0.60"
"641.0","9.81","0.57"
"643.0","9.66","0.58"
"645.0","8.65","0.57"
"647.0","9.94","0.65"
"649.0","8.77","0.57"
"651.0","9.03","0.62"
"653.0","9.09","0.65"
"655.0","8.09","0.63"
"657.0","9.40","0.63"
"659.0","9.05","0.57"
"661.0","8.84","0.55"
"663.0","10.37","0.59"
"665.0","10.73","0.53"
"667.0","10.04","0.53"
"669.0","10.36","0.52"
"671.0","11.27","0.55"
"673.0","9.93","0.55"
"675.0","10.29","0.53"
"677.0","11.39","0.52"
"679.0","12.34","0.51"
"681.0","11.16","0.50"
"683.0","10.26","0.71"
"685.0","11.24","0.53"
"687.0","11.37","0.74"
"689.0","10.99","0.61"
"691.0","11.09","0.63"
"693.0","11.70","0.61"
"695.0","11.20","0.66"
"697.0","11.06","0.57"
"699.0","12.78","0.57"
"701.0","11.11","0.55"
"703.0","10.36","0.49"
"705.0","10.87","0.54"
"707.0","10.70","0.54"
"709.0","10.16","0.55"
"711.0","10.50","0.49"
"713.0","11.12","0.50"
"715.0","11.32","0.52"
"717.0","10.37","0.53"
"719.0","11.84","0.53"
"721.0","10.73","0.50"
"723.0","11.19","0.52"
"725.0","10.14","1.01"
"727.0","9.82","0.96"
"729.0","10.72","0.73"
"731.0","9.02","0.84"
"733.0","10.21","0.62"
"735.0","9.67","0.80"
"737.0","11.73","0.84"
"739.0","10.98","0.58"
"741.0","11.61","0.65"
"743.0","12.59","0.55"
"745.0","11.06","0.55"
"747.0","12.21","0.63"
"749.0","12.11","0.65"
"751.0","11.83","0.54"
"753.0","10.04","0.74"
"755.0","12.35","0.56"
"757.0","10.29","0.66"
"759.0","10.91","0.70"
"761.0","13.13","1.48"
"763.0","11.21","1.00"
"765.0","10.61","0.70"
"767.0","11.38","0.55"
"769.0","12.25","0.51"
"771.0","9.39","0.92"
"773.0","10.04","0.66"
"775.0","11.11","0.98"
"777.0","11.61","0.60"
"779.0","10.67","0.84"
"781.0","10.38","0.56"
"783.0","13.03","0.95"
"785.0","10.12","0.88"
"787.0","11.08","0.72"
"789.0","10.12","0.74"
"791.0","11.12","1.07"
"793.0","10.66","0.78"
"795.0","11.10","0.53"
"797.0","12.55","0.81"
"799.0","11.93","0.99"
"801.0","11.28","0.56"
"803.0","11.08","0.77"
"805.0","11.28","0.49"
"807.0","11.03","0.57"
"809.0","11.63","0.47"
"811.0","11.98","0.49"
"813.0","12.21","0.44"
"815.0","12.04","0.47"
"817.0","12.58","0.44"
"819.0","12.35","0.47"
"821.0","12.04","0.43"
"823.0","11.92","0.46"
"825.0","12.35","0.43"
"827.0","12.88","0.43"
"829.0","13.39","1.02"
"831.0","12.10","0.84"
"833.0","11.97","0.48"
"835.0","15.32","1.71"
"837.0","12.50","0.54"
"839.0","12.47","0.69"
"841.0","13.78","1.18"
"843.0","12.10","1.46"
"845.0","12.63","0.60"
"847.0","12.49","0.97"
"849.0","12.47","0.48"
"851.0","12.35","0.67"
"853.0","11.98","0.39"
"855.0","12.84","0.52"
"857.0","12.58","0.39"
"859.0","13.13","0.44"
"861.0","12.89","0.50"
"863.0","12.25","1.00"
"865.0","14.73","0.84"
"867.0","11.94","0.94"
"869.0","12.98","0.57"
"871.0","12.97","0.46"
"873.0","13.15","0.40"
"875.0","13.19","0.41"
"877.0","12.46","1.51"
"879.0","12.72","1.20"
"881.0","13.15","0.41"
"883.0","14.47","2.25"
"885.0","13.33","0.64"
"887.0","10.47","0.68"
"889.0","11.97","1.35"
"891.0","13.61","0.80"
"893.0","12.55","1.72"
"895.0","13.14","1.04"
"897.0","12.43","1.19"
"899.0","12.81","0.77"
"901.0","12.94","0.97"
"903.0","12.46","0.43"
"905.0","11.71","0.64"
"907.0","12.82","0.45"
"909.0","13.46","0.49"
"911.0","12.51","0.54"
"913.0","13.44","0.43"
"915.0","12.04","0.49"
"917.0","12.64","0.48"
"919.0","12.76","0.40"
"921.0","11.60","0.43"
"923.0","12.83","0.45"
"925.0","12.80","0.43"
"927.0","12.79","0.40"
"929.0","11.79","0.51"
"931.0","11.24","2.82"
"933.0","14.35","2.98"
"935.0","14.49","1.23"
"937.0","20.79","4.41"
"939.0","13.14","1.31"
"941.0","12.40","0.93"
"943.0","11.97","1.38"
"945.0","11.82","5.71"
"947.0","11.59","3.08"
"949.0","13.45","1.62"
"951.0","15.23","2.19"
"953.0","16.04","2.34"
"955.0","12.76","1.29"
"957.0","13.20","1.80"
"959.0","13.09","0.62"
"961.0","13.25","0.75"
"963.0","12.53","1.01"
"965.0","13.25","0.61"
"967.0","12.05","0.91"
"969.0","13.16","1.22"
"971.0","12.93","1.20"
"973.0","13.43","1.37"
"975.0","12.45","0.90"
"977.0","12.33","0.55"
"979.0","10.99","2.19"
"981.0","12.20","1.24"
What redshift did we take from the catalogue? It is 0.51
